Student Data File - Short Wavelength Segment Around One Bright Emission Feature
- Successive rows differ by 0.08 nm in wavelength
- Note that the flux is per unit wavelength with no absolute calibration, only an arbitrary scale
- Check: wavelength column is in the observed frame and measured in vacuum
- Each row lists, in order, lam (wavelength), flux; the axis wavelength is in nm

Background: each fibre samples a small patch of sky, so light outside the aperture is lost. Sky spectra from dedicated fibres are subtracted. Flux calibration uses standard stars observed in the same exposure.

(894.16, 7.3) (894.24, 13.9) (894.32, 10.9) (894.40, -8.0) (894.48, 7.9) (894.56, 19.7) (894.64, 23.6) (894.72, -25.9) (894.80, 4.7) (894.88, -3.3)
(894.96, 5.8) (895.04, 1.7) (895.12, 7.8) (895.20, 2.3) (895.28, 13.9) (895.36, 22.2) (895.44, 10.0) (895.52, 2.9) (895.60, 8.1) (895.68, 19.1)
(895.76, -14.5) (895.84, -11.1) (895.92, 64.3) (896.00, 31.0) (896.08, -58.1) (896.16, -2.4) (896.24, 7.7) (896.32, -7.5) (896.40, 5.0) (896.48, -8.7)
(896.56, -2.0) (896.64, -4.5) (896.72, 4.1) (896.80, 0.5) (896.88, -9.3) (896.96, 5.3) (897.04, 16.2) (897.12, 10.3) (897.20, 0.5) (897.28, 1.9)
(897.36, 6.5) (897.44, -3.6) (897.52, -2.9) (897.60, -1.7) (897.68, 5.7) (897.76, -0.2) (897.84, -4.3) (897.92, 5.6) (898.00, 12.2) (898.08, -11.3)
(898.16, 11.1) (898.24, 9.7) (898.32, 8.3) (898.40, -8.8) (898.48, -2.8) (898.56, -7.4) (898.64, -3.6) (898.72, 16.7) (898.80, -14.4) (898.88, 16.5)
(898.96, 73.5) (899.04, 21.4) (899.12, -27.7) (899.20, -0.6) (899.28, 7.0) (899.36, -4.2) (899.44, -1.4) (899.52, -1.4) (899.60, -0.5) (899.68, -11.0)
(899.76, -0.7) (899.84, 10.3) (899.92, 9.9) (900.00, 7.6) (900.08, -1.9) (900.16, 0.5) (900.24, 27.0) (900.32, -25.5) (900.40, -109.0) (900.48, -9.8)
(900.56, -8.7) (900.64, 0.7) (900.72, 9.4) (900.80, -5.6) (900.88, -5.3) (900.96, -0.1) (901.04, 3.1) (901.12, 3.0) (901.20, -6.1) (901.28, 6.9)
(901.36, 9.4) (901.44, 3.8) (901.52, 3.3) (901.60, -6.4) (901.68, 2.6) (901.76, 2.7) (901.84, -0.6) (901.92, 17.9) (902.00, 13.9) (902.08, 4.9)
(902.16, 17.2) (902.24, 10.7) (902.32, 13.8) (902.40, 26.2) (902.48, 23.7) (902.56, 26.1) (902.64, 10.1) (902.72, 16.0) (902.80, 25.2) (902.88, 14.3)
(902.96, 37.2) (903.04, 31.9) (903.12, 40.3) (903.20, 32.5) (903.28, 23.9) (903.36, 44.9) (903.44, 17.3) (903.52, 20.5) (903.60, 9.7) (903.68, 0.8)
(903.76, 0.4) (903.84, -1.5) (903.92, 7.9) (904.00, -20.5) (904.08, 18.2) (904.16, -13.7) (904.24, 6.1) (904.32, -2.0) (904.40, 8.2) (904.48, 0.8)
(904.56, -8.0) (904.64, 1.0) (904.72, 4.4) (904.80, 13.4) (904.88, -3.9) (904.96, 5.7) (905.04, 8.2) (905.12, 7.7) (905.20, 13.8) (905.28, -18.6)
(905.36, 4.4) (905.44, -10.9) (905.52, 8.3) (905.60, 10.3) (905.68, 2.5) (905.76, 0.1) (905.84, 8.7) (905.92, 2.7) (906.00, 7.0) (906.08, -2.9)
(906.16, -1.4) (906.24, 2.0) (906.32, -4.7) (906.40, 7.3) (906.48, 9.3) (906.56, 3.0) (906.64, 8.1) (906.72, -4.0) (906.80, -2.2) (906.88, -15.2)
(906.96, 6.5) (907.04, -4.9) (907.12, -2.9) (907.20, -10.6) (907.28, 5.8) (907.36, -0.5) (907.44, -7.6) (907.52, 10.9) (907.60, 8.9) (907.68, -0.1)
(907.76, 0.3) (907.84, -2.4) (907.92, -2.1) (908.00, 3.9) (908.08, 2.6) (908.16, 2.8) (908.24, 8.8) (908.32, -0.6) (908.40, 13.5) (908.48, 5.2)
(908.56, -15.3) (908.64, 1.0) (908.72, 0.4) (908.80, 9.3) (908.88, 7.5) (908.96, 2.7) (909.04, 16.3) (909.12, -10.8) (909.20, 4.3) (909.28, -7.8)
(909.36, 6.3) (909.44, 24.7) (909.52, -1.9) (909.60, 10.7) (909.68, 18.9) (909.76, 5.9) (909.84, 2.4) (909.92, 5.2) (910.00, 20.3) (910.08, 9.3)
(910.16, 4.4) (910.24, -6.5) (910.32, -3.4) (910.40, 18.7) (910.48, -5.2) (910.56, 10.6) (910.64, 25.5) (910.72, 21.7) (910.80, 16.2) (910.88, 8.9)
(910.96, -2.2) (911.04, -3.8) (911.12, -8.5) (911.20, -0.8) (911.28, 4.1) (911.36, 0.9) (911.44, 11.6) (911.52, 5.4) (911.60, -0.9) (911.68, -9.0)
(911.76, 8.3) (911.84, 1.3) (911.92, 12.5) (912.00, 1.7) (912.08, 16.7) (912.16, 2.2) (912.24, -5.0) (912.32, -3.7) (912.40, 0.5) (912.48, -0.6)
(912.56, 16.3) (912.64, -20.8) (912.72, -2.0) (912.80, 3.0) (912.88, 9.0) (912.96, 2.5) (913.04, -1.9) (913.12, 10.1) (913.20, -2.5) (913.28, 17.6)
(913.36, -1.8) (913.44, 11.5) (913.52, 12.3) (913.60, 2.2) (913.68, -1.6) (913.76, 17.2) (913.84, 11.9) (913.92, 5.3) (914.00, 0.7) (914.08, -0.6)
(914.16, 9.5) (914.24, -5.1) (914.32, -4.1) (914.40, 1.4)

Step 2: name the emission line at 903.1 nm [O II]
